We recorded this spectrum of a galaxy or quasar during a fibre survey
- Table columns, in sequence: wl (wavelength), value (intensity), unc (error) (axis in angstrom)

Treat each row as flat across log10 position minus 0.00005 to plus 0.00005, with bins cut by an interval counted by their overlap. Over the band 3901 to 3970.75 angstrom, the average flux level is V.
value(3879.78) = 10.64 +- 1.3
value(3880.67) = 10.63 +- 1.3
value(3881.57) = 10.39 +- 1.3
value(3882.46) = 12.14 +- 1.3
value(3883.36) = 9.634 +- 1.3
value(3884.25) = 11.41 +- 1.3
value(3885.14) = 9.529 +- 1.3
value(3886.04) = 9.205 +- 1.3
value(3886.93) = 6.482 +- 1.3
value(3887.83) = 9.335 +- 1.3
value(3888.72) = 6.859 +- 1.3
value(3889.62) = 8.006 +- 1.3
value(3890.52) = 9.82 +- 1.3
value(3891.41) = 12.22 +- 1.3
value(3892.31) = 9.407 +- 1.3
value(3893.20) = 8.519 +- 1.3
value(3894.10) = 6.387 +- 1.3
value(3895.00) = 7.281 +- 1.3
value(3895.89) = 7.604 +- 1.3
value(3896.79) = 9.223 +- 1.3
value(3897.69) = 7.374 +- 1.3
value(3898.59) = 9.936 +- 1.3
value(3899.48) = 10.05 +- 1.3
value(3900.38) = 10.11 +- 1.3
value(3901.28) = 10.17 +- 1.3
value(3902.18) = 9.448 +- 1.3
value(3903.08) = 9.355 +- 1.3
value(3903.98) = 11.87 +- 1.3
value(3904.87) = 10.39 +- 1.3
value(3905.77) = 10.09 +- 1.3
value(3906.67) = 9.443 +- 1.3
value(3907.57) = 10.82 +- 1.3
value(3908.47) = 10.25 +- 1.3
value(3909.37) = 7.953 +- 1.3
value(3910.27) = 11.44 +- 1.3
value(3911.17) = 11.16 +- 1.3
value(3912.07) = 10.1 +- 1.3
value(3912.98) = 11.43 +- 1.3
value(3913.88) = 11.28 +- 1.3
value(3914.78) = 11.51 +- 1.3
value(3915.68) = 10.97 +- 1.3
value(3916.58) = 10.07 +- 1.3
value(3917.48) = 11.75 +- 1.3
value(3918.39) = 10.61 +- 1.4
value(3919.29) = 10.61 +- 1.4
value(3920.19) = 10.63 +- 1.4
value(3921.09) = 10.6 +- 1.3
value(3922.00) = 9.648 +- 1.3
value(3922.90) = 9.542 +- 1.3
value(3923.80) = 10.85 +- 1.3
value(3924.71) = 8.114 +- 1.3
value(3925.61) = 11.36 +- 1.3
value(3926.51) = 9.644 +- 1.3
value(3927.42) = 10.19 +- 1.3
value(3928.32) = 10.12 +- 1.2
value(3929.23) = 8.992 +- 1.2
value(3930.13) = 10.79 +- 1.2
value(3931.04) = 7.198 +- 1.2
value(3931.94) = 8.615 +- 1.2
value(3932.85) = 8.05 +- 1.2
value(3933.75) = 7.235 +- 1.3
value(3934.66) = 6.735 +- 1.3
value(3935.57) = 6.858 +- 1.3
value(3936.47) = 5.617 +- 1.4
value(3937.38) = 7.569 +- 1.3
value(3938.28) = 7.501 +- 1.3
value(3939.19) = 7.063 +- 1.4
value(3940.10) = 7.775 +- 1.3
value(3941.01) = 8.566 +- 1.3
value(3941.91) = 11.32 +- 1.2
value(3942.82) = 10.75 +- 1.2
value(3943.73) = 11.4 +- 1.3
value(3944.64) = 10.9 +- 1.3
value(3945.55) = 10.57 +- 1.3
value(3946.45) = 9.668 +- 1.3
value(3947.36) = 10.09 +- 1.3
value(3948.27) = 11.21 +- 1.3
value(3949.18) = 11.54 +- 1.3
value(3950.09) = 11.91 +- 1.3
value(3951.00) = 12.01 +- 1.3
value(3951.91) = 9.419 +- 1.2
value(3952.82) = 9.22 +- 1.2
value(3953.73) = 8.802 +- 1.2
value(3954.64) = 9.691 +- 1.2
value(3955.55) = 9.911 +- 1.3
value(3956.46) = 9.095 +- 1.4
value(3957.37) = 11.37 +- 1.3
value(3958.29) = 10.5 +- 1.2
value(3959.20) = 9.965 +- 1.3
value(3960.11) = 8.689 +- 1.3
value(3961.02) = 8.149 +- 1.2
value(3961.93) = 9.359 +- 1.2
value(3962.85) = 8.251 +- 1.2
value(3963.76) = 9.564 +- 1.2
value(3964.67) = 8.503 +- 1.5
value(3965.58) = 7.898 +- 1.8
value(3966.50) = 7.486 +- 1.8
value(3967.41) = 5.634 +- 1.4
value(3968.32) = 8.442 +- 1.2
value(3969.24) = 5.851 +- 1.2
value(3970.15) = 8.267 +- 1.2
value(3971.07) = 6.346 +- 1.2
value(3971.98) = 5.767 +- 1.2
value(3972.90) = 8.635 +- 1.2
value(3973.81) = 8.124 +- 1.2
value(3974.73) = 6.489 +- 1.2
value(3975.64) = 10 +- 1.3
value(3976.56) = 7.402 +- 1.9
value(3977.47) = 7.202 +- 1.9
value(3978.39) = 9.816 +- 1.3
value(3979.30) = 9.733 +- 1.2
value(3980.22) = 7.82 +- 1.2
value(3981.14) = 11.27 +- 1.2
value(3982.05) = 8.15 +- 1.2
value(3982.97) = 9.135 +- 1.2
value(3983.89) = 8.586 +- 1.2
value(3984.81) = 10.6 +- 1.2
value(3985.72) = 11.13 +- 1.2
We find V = 9.54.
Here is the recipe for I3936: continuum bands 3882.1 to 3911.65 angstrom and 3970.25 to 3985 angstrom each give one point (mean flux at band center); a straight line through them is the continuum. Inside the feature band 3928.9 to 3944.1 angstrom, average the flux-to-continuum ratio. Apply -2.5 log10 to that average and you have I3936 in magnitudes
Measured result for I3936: 0.08 mag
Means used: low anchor 9.48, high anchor 8.4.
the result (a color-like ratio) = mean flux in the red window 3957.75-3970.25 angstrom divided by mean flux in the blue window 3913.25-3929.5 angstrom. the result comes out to 0.8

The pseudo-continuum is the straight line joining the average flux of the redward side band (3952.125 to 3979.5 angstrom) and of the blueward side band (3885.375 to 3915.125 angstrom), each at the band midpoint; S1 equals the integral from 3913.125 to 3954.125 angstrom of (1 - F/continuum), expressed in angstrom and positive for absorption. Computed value -3.2 angstrom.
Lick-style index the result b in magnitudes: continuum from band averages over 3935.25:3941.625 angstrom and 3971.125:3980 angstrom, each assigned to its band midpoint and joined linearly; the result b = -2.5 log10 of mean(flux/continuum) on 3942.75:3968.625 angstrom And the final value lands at -0.25 mag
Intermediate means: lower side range 7.4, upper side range 8.04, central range 9.64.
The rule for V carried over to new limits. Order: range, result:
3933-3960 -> 9.43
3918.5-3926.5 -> 10.2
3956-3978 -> 8.21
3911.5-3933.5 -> 10.1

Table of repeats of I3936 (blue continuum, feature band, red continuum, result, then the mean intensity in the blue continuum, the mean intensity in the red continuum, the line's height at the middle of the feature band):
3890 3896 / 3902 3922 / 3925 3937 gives -0.21 mag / 8.81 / 8.56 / 8.68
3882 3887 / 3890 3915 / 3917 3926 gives 0.04 mag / 9.99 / 10.4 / 10.2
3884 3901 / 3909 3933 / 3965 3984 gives -0.18 mag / 8.87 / 8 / 8.56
